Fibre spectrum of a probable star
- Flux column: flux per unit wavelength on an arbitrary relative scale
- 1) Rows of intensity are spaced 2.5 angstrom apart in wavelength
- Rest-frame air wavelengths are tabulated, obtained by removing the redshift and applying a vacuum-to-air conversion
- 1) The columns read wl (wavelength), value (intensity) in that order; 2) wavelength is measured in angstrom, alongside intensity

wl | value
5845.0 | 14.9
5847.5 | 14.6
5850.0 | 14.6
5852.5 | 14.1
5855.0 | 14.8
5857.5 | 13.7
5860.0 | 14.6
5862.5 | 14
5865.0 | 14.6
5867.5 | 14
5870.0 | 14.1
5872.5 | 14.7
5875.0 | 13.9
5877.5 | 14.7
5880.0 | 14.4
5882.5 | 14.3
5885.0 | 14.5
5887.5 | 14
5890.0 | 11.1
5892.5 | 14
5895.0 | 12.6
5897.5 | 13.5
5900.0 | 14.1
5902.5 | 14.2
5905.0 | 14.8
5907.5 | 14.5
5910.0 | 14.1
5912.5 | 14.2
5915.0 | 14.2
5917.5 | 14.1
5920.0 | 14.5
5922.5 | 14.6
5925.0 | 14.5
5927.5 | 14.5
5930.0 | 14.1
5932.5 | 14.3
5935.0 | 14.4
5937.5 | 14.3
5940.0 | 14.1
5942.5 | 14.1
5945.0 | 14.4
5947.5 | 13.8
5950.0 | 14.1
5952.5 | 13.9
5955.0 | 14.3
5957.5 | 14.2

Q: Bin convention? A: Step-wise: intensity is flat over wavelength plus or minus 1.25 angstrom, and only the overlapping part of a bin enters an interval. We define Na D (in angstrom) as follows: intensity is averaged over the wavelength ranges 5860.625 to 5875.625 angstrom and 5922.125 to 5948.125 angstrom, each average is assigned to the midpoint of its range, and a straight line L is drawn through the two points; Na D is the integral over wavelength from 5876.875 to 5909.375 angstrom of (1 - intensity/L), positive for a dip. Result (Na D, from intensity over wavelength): 0.8 angstrom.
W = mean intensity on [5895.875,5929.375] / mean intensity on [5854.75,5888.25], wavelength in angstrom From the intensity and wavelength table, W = 1.00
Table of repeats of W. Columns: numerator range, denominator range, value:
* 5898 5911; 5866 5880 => 1.00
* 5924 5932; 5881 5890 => 1.04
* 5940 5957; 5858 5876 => 0.99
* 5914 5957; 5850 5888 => 1.00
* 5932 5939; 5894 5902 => 1.06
